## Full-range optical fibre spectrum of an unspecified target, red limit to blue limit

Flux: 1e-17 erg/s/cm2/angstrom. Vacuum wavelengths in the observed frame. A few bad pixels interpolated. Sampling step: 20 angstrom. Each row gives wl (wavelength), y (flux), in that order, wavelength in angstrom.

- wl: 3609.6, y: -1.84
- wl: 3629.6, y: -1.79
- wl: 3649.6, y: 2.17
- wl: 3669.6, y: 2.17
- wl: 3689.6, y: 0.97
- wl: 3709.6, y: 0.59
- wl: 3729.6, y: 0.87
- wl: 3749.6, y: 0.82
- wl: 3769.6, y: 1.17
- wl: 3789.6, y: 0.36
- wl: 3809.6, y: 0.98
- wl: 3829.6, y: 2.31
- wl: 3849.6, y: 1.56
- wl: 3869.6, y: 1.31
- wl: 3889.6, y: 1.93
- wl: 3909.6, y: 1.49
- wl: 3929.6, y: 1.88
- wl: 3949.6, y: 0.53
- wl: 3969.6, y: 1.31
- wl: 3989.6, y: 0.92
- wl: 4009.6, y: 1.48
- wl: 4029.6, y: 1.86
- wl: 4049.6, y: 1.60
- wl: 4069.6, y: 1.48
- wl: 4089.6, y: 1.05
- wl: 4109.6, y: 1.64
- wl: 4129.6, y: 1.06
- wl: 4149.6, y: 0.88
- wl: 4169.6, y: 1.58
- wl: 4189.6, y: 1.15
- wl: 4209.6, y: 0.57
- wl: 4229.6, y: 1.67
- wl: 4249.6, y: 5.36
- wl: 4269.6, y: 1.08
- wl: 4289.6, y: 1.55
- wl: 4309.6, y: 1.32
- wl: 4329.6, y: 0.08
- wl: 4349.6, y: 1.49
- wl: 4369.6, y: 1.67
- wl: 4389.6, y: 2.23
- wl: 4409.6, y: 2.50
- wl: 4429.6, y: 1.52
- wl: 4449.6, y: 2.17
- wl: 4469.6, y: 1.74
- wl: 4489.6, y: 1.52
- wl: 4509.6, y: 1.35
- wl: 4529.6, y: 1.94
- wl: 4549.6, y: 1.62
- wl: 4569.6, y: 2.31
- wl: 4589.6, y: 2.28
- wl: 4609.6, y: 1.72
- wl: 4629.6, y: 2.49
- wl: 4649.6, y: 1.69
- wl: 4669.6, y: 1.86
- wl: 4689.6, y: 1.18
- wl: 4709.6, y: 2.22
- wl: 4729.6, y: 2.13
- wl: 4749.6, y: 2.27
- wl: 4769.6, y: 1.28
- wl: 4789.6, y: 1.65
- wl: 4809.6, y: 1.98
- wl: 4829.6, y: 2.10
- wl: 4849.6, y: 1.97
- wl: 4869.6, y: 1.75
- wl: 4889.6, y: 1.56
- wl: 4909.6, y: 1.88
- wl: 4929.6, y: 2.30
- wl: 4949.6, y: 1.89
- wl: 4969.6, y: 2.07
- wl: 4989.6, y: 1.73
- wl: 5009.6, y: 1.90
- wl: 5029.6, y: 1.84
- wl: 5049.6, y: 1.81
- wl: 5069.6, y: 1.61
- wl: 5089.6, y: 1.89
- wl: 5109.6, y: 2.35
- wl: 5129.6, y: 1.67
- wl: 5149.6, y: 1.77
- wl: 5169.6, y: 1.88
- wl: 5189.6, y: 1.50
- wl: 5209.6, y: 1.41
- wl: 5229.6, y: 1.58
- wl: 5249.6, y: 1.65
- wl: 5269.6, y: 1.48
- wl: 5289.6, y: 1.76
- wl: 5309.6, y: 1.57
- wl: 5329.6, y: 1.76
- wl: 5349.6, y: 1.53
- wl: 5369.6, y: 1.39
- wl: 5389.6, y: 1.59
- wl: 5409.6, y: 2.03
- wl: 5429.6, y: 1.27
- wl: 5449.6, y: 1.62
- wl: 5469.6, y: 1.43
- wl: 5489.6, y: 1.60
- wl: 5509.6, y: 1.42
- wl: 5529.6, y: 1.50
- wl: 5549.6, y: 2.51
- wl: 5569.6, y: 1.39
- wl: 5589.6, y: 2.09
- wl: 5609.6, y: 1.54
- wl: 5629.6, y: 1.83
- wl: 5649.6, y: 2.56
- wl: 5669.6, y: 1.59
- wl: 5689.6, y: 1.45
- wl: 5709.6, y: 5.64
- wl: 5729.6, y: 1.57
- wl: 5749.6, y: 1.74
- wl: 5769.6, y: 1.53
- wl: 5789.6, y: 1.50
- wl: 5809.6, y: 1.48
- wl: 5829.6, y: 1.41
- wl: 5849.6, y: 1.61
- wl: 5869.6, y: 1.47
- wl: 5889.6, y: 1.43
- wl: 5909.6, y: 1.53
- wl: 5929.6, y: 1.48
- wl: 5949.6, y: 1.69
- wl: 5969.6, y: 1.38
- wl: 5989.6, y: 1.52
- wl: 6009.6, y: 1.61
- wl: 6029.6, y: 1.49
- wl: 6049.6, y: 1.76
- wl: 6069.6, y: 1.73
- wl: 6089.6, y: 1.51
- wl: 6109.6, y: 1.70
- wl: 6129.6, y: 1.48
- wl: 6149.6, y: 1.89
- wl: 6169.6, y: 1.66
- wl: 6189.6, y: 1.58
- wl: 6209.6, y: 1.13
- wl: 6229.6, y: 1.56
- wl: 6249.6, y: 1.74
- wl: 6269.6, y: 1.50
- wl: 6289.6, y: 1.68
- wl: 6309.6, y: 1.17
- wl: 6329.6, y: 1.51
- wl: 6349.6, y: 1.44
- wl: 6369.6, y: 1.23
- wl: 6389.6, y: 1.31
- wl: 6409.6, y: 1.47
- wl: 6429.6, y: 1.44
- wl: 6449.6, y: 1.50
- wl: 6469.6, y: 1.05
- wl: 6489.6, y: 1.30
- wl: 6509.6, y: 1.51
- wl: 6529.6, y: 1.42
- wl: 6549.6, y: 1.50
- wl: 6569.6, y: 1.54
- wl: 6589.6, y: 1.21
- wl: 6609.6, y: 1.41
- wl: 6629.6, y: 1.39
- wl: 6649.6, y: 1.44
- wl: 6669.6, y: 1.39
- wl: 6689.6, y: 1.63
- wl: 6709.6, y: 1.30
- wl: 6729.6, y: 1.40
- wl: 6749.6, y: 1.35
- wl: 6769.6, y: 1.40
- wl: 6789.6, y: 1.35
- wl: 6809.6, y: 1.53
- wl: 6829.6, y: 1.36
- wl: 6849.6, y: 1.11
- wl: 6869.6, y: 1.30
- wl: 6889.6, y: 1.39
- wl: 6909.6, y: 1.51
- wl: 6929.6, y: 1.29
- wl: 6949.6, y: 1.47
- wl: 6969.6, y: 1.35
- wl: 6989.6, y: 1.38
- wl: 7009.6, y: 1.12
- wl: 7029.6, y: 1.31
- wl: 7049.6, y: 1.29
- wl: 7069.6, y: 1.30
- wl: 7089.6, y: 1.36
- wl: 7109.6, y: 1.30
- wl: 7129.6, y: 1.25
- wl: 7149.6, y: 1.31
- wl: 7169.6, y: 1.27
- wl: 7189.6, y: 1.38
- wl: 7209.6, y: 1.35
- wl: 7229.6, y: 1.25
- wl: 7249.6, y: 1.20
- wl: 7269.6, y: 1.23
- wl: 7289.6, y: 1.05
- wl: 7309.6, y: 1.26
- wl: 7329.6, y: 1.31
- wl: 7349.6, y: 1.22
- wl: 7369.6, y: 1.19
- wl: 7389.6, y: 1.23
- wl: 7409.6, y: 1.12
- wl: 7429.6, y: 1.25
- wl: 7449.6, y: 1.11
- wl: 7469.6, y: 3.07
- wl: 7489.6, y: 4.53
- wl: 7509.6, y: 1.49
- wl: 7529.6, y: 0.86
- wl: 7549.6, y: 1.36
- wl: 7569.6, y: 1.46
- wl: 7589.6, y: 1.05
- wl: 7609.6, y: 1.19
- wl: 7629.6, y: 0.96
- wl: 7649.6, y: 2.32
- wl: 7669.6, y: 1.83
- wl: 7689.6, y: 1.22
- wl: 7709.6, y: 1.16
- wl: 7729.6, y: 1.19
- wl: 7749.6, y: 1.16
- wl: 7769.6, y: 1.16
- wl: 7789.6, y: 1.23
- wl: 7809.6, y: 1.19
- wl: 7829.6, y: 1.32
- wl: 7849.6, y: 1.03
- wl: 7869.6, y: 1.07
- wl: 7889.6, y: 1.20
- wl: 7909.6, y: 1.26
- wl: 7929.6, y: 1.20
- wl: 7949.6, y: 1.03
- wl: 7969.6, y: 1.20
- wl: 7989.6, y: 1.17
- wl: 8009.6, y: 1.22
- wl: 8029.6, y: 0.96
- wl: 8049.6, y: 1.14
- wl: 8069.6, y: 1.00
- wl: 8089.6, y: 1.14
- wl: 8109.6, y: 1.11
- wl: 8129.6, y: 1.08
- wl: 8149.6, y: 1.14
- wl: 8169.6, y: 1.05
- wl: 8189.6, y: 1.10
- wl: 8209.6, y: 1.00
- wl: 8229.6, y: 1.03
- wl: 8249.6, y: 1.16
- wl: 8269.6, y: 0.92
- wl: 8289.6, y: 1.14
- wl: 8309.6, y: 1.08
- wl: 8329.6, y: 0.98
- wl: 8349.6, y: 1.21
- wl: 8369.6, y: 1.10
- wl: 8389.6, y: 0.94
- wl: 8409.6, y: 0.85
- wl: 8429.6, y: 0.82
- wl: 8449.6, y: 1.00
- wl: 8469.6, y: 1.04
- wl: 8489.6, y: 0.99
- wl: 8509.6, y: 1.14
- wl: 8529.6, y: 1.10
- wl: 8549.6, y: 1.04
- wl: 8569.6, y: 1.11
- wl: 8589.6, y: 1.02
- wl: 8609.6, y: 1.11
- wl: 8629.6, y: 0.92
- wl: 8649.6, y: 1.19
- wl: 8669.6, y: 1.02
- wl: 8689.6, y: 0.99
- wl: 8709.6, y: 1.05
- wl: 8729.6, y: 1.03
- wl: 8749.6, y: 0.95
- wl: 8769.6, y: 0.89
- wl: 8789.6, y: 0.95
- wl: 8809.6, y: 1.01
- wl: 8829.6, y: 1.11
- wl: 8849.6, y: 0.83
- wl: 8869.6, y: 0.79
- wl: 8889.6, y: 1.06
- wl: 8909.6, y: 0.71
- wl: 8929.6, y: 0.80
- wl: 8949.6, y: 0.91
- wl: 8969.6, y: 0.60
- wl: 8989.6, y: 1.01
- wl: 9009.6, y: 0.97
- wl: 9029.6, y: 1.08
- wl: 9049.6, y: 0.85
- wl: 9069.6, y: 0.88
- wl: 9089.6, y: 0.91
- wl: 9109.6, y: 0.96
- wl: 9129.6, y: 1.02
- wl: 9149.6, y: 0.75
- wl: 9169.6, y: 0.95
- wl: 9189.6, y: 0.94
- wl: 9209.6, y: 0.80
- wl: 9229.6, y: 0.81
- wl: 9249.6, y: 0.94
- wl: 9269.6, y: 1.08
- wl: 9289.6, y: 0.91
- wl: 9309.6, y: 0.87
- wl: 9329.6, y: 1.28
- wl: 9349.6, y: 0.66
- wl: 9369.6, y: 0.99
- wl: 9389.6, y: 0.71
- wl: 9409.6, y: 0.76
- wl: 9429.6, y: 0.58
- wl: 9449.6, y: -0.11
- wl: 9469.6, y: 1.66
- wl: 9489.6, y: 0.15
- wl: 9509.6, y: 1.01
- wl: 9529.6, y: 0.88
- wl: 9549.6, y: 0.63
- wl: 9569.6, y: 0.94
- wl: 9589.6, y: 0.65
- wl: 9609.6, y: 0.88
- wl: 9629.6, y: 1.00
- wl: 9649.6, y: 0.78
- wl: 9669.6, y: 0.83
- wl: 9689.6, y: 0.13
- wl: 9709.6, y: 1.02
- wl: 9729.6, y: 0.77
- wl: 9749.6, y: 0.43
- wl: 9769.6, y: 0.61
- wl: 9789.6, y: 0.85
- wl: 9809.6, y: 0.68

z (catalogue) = 0.14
